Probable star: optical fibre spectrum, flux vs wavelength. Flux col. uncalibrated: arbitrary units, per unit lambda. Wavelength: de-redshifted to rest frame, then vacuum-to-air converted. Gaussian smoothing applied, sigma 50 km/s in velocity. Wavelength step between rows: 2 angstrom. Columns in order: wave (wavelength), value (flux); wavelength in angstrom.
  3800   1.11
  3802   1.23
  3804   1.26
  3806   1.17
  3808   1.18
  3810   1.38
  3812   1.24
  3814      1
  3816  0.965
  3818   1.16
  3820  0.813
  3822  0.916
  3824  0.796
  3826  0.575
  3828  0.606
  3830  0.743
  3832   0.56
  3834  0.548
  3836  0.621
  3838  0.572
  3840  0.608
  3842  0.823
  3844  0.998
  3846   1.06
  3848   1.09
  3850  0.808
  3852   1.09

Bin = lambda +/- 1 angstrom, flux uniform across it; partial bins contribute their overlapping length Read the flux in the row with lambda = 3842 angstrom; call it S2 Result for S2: 0.823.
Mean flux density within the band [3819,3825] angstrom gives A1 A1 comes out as 0.842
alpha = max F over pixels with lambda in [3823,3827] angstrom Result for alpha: 0.796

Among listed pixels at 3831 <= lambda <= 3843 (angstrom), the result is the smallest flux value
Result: 0.548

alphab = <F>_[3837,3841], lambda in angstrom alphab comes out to 0.59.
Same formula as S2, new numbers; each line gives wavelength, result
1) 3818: 1.16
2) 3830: 0.743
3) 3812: 1.24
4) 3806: 1.17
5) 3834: 0.548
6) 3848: 1.09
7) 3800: 1.11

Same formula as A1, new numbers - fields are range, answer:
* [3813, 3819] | 1.04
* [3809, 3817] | 1.15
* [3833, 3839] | 0.58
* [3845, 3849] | 1.08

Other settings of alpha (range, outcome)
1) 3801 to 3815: 1.38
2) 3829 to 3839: 0.743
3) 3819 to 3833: 0.916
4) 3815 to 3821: 1.16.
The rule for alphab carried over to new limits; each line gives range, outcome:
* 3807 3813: 1.27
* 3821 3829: 0.723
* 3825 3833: 0.621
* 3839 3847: 0.872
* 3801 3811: 1.24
